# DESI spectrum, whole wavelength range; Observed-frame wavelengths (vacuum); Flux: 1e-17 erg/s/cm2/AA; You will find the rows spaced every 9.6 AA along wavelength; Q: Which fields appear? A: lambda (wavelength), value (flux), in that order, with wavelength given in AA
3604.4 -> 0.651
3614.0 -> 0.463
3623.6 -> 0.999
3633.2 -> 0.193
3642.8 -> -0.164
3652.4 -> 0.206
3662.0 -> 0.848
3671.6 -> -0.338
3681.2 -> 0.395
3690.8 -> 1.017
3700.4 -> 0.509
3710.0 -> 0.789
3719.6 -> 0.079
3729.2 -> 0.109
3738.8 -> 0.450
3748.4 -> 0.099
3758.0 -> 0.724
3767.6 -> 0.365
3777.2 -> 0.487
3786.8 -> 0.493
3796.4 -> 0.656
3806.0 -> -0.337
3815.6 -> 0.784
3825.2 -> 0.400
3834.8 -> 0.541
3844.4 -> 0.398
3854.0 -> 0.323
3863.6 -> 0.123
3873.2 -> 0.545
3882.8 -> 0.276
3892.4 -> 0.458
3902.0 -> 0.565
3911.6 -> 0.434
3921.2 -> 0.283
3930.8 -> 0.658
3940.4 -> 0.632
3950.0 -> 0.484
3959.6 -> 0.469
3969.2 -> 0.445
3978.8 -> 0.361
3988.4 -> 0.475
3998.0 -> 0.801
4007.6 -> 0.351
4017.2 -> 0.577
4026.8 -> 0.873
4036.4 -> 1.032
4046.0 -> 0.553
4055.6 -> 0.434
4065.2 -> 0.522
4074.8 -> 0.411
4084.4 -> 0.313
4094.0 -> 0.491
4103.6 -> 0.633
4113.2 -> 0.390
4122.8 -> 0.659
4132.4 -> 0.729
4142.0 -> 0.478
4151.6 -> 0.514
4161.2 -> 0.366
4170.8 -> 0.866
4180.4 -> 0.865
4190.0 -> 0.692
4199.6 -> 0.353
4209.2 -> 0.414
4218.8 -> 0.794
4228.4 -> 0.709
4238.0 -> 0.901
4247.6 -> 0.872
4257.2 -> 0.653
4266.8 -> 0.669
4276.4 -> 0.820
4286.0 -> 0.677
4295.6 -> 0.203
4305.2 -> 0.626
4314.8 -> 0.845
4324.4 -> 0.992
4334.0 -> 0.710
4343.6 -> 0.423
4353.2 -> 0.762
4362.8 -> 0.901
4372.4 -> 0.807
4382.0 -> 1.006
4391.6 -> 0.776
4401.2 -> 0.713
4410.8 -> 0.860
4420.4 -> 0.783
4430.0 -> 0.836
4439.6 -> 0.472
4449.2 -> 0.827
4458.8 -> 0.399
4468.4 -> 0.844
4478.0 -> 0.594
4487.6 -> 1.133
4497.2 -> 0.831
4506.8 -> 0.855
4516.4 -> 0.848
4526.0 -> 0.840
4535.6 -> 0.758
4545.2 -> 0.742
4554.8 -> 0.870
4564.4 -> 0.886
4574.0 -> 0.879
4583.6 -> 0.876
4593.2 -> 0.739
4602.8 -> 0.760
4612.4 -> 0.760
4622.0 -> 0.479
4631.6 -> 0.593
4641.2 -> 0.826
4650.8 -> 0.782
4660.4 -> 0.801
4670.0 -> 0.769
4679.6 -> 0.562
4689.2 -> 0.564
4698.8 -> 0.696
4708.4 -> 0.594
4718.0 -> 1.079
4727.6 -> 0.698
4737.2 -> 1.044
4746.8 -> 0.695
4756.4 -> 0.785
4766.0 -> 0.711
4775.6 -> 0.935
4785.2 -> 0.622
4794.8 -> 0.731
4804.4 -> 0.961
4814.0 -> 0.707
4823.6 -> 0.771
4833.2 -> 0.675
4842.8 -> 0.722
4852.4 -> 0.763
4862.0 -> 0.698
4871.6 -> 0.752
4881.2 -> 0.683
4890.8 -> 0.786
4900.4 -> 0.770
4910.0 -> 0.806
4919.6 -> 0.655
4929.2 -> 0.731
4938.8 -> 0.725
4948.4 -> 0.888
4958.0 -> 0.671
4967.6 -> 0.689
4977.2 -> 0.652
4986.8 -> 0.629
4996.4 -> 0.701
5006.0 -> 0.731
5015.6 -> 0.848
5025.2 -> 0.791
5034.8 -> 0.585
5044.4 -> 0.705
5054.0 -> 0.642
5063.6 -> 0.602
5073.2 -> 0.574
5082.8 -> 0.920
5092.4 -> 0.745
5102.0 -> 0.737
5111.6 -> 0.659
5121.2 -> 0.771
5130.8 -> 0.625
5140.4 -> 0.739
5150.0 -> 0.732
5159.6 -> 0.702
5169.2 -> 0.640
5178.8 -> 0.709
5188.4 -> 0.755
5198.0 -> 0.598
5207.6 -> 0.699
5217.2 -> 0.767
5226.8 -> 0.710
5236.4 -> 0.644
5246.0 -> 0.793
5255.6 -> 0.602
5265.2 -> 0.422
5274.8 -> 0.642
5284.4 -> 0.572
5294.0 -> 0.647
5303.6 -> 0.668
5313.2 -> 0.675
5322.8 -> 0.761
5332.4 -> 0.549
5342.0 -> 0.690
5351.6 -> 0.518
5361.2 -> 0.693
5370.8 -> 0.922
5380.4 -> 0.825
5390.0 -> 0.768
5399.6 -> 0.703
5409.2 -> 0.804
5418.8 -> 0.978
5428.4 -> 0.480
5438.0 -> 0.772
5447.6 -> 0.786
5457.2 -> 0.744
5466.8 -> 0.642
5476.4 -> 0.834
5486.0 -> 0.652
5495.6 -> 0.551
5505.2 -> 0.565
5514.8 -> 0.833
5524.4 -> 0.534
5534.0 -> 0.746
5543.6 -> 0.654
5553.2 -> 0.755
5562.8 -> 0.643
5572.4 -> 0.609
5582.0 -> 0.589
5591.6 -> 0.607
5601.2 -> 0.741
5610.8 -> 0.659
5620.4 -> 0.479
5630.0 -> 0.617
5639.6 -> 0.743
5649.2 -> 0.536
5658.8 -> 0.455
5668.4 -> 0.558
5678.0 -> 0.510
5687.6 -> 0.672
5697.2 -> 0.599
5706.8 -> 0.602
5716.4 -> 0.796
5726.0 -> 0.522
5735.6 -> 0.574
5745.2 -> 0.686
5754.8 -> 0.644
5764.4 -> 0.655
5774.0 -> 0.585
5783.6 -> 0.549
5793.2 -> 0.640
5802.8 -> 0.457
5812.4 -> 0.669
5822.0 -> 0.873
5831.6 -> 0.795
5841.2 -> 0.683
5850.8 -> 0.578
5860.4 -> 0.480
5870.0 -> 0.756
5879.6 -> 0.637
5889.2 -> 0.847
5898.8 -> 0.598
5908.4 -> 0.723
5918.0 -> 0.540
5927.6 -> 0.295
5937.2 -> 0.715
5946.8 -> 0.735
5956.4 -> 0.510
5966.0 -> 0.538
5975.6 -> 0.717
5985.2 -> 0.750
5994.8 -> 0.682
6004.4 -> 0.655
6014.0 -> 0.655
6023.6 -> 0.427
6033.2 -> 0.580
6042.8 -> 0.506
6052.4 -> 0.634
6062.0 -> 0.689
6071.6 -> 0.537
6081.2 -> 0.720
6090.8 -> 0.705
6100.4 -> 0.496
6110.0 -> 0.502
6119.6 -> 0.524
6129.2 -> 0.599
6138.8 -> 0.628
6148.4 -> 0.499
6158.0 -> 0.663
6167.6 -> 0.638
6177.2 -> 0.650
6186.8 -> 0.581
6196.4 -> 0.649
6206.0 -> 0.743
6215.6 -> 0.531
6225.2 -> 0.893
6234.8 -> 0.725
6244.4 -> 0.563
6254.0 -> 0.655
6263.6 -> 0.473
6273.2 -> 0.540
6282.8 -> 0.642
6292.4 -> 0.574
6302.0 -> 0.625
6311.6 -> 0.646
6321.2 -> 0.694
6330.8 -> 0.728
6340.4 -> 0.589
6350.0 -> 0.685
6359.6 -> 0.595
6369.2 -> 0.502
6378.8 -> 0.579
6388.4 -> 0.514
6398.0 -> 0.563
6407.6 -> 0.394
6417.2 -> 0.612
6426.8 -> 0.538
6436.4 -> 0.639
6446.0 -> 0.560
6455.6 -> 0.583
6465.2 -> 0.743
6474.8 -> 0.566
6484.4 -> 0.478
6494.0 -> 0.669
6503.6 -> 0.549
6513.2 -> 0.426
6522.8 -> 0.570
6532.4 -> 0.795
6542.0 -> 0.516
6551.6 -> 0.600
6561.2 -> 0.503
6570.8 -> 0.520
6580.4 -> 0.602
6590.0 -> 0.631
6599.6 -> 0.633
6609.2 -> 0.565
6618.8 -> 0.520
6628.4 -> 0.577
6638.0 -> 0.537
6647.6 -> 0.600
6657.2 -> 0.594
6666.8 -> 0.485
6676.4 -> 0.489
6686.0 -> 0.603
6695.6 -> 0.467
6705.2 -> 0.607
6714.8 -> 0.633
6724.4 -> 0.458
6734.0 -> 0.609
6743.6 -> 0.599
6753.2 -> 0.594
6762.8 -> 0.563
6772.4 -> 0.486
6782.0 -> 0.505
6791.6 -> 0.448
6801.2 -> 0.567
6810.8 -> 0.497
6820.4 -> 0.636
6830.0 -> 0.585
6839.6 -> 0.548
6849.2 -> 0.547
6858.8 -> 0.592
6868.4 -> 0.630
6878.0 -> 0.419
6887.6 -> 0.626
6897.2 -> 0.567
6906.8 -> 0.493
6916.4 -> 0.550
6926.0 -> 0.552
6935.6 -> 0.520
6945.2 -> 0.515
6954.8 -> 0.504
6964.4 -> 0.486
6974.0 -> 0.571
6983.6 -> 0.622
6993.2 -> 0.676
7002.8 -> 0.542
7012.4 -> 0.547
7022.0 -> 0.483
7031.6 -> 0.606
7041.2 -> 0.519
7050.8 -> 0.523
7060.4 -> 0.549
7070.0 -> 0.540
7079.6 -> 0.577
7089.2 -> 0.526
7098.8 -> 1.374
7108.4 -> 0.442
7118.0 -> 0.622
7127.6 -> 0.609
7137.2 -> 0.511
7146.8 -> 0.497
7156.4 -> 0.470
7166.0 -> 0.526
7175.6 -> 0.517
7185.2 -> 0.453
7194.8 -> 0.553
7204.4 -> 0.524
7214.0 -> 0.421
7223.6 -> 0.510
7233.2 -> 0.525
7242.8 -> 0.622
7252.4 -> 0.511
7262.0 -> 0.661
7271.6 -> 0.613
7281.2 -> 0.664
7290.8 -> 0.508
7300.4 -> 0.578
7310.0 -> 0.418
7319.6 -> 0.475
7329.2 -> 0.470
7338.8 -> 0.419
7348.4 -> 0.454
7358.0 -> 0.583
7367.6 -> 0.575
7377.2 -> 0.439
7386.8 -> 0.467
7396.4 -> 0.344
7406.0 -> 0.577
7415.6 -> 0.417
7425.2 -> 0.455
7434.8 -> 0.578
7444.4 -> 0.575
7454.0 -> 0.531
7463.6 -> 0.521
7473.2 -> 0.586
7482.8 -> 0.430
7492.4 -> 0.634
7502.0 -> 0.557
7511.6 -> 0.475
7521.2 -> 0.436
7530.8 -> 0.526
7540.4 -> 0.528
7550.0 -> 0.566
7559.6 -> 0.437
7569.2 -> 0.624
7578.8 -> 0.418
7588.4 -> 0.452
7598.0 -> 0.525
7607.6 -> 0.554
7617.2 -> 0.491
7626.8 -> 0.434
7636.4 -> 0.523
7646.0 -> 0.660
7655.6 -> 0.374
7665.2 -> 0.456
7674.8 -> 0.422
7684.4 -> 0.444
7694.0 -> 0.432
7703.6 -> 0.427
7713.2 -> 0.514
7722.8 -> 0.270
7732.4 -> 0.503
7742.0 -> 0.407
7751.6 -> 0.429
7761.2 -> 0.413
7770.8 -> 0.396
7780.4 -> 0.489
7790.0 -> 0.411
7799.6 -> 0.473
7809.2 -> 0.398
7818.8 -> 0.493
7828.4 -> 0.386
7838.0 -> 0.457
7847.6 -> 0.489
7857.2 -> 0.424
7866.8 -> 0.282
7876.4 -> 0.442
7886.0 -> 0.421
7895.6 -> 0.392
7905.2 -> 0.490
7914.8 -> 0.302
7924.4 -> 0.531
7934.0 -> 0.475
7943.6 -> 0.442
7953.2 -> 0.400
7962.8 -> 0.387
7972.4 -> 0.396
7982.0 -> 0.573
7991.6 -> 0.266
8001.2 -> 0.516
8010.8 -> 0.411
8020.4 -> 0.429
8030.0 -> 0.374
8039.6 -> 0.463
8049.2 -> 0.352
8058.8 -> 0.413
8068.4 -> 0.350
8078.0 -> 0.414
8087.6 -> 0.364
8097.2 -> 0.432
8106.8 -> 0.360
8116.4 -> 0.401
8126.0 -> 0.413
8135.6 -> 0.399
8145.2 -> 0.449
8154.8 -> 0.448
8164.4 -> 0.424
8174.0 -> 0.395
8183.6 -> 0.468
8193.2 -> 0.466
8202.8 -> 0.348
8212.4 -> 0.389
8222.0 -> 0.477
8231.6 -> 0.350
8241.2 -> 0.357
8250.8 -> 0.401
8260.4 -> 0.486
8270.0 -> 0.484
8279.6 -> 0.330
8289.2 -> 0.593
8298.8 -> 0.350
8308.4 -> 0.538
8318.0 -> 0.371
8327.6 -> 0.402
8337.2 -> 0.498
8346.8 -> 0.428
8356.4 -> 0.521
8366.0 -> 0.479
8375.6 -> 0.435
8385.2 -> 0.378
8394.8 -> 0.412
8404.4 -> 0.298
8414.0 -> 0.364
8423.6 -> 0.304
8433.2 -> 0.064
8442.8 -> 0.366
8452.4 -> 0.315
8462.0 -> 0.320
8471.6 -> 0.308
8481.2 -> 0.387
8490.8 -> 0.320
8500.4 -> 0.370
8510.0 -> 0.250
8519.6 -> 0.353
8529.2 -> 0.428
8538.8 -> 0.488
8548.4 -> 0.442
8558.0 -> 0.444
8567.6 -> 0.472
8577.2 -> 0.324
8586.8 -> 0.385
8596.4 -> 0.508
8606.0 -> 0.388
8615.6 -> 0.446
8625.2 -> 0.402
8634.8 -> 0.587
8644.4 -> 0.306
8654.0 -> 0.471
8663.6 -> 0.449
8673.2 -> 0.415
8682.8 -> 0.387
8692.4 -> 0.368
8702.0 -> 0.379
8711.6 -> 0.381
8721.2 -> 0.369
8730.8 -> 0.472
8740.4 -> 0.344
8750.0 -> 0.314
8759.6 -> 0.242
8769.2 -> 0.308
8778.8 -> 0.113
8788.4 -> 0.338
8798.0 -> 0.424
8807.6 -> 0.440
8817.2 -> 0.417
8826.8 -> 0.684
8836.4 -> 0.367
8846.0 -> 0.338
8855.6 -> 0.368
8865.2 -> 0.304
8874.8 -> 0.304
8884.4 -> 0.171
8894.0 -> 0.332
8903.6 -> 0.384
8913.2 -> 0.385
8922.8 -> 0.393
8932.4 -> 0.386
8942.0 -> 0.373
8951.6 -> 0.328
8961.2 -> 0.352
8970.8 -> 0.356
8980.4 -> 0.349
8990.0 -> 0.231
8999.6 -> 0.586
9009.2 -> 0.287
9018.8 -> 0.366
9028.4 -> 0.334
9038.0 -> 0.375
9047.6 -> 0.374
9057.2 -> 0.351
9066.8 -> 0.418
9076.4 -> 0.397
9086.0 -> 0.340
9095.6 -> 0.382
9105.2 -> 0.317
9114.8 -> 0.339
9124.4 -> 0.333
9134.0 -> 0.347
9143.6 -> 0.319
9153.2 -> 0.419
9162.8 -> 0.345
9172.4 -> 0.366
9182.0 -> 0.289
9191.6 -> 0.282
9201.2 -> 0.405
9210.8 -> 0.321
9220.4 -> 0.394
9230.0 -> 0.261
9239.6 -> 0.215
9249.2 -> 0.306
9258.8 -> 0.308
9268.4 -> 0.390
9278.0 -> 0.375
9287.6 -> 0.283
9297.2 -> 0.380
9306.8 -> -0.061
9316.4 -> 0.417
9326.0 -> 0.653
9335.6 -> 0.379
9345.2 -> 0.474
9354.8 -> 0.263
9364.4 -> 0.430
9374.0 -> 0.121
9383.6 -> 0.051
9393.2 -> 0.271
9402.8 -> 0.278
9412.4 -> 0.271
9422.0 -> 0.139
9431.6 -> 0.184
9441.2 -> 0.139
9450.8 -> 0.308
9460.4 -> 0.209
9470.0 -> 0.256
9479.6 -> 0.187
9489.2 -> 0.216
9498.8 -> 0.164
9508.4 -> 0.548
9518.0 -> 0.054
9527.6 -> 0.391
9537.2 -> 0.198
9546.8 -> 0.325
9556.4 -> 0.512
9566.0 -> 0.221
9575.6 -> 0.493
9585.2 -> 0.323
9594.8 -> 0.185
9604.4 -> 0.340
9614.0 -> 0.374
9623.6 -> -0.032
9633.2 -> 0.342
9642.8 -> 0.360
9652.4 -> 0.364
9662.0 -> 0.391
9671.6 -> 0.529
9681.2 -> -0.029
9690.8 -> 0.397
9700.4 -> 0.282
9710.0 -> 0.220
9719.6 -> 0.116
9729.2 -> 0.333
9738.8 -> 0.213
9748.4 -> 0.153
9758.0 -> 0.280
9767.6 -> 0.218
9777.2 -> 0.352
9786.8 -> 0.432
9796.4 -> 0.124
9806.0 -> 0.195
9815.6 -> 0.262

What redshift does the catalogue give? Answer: 0.08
